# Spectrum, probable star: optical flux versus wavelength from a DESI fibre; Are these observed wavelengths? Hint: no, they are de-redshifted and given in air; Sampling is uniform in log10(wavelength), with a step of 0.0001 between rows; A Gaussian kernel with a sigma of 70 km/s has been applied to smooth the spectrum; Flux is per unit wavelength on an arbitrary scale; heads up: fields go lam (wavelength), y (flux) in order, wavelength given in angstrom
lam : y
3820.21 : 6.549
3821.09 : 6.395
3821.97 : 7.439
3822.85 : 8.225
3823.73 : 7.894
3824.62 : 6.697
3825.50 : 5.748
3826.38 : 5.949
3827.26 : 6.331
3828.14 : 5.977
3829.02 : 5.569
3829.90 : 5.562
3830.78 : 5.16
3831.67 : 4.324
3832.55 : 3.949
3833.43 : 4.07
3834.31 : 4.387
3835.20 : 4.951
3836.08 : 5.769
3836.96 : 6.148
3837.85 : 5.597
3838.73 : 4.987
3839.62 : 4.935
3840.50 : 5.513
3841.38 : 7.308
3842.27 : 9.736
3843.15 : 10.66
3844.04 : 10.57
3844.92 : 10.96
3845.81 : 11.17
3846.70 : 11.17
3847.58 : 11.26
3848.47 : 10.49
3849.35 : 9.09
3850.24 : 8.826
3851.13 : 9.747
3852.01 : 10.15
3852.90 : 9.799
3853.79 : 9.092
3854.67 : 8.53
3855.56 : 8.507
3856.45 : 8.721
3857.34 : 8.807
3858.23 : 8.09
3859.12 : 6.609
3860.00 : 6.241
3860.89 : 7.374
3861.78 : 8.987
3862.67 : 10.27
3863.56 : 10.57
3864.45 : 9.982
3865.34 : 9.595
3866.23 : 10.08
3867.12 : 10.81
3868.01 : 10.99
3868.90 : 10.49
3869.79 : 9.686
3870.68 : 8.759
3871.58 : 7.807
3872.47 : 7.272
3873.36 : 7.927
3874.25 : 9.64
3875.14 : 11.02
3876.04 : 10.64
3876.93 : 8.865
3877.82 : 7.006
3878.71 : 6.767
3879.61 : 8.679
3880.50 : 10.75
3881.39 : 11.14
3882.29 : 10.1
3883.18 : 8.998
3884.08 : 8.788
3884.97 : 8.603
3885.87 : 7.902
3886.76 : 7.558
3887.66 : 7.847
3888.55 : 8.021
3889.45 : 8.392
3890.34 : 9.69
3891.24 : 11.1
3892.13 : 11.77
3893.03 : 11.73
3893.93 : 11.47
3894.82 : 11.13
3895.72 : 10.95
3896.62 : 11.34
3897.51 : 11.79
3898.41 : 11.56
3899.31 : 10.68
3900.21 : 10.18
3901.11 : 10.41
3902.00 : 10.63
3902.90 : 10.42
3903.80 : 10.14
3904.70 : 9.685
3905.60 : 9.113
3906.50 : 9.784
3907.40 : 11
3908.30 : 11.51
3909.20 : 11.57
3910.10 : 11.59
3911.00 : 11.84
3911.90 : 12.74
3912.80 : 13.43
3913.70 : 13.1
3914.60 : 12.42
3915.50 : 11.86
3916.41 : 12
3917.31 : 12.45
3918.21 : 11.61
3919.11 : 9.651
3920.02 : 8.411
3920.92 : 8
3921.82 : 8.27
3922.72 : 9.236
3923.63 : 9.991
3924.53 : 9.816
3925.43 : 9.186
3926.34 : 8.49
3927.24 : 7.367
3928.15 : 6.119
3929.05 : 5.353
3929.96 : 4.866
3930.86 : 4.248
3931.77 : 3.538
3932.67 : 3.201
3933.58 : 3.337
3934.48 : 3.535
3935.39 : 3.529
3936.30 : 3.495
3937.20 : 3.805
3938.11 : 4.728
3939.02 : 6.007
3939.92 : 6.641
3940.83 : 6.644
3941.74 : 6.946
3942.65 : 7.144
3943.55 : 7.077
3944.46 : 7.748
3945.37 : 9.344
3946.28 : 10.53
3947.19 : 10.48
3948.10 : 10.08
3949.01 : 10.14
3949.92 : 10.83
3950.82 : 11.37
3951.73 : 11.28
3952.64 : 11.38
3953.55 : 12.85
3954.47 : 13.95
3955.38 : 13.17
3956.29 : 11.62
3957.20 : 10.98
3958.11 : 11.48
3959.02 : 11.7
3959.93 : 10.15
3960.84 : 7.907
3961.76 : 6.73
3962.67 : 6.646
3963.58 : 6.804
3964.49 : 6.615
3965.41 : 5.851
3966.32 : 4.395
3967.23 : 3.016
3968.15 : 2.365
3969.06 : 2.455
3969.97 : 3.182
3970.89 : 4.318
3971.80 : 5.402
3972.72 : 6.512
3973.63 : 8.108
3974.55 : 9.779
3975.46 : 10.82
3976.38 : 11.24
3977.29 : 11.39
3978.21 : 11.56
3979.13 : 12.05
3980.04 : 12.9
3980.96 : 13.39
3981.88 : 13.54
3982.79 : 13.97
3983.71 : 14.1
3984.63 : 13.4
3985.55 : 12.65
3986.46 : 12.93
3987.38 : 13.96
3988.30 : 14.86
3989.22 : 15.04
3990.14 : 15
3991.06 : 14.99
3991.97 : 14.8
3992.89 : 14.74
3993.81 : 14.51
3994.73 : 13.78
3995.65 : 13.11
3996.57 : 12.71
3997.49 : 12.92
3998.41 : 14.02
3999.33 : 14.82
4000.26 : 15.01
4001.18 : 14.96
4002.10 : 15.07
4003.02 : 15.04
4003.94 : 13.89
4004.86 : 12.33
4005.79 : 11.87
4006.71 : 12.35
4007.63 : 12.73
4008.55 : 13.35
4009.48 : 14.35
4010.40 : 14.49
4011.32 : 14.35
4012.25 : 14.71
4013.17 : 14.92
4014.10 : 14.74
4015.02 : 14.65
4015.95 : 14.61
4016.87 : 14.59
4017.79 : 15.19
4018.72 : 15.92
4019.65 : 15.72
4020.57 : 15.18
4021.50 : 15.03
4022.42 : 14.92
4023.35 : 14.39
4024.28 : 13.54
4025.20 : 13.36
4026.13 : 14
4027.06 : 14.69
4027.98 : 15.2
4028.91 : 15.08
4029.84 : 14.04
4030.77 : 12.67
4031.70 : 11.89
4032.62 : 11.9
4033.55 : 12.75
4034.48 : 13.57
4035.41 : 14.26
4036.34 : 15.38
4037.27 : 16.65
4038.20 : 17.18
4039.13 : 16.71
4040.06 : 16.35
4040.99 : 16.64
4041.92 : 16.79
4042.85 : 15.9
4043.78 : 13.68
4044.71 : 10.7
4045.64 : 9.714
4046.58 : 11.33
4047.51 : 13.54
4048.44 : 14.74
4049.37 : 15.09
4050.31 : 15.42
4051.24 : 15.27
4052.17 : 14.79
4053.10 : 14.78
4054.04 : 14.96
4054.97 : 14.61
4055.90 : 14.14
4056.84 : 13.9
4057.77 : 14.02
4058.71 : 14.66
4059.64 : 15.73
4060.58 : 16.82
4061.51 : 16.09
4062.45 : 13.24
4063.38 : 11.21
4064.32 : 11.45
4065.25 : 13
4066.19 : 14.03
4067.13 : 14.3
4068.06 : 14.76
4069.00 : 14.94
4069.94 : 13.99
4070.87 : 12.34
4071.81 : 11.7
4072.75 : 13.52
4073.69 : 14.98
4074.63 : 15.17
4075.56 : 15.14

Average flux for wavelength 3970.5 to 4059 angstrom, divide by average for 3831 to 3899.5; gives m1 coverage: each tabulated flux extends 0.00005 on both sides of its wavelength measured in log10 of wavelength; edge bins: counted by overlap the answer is 1.54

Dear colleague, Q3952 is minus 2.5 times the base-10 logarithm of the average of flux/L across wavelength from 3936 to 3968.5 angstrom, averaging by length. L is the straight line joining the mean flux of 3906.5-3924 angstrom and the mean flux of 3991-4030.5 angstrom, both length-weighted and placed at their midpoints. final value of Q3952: 0.41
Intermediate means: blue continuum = 11.1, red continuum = 14.3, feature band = 8.43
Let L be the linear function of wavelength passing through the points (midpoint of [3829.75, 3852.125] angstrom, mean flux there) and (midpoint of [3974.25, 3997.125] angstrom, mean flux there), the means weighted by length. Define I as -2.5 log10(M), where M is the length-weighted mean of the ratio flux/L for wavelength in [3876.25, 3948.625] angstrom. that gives 0.14 mag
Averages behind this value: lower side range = 7.55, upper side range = 13.3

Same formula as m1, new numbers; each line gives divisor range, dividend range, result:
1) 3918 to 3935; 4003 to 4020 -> 2.03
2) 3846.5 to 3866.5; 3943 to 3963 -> 1.13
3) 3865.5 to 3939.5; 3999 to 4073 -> 1.56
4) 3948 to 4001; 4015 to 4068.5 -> 1.32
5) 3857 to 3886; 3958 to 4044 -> 1.39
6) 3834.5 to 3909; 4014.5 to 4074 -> 1.54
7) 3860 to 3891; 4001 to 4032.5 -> 1.56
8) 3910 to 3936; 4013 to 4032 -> 1.70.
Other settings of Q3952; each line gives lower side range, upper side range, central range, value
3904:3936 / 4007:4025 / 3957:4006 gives 0.151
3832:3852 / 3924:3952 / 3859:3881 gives -0.201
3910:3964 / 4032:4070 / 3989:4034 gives -0.145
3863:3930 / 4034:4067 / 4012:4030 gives -0.088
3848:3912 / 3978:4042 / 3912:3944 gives 0.420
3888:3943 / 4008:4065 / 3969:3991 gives 0.074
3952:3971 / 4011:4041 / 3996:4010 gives -0.117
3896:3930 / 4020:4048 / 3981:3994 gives -0.116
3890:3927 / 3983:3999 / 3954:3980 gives 0.489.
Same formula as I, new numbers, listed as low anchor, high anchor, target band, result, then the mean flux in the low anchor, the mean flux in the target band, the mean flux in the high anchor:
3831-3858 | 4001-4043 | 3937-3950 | 0.43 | 7.95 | 7.87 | 14.5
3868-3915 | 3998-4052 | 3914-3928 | 0.12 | 10.1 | 9.86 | 14.3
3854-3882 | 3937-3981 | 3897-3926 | -0.21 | 9.06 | 10.7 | 8.58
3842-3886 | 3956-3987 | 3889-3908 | -0.15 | 9.36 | 10.6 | 9.12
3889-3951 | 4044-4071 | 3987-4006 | -0.20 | 9.09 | 14.2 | 13.9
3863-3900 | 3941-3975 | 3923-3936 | 0.44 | 9.71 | 5.91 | 8.37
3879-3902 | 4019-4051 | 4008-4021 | -0.08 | 10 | 14.8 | 14.4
